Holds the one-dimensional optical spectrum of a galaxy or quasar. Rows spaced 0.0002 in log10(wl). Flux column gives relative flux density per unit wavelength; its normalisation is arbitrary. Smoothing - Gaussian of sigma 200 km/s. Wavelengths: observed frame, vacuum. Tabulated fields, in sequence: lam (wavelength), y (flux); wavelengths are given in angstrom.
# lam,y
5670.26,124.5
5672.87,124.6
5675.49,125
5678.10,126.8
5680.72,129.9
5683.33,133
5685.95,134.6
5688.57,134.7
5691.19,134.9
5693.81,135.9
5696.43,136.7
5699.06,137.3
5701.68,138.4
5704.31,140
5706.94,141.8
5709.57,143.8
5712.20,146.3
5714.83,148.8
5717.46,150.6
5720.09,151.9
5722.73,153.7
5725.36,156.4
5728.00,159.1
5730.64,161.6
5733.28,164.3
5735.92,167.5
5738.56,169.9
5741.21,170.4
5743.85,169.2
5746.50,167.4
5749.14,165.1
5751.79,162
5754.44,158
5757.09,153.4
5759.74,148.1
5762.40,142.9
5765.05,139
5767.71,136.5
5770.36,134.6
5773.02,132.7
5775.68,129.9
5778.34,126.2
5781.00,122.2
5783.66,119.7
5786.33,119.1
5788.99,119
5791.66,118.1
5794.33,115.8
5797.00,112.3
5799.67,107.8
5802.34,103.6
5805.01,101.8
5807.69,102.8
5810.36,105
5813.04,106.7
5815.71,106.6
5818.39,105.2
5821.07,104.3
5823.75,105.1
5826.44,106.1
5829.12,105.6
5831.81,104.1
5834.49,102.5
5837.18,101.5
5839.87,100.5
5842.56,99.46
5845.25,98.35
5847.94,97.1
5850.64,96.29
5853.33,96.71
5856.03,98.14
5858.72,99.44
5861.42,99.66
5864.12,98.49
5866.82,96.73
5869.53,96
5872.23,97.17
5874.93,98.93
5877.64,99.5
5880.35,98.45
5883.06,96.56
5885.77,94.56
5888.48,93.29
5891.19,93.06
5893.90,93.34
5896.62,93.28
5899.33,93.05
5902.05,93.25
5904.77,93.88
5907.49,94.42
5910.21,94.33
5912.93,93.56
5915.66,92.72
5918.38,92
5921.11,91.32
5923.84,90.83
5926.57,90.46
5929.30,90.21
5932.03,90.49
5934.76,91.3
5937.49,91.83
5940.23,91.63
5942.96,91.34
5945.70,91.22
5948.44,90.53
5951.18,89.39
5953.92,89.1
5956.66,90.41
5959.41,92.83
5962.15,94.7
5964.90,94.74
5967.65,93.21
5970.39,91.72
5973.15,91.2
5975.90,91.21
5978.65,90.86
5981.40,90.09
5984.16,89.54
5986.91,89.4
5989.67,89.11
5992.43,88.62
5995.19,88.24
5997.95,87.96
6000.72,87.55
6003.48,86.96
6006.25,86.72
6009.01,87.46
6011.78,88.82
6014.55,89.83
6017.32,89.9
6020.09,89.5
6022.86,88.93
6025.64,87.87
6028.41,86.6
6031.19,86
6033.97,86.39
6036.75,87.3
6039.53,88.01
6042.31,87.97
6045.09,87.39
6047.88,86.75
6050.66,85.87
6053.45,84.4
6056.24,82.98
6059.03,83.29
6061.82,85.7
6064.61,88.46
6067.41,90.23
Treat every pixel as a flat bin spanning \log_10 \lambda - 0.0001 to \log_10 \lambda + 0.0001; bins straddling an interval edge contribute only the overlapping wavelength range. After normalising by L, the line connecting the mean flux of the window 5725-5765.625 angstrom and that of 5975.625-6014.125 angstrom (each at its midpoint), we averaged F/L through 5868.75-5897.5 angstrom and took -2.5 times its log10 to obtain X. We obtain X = 0.25 mag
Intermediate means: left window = 160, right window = 88.7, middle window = 95.9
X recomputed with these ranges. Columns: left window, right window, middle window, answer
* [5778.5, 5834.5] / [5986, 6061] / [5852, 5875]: 0.06 mag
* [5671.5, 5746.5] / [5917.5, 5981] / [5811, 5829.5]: 0.15 mag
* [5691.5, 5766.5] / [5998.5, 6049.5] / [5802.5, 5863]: 0.26 mag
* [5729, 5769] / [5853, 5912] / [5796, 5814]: 0.24 mag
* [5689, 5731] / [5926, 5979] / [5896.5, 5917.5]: 0.09 mag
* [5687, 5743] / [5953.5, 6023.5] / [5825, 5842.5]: 0.20 mag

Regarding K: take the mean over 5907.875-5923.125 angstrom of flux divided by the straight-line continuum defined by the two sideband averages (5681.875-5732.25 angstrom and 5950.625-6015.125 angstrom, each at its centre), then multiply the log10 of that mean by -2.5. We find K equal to 0.12 mag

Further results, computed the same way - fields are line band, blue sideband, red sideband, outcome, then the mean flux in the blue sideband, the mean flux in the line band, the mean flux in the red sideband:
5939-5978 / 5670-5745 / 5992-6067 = 0.10 mag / 146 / 91.6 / 87.3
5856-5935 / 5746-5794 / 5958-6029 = 0.17 mag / 138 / 94.6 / 89.8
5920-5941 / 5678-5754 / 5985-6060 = 0.17 mag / 150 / 91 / 87.4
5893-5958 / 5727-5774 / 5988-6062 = 0.22 mag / 156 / 91.8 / 87.3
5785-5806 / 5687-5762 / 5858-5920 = 0.14 mag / 152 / 112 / 95.4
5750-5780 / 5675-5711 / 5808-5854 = -0.20 mag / 135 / 142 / 103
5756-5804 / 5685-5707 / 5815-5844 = -0.09 mag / 137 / 126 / 104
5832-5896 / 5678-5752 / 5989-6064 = 0.22 mag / 150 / 97.7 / 87.3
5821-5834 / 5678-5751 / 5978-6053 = 0.20 mag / 149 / 105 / 88.1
